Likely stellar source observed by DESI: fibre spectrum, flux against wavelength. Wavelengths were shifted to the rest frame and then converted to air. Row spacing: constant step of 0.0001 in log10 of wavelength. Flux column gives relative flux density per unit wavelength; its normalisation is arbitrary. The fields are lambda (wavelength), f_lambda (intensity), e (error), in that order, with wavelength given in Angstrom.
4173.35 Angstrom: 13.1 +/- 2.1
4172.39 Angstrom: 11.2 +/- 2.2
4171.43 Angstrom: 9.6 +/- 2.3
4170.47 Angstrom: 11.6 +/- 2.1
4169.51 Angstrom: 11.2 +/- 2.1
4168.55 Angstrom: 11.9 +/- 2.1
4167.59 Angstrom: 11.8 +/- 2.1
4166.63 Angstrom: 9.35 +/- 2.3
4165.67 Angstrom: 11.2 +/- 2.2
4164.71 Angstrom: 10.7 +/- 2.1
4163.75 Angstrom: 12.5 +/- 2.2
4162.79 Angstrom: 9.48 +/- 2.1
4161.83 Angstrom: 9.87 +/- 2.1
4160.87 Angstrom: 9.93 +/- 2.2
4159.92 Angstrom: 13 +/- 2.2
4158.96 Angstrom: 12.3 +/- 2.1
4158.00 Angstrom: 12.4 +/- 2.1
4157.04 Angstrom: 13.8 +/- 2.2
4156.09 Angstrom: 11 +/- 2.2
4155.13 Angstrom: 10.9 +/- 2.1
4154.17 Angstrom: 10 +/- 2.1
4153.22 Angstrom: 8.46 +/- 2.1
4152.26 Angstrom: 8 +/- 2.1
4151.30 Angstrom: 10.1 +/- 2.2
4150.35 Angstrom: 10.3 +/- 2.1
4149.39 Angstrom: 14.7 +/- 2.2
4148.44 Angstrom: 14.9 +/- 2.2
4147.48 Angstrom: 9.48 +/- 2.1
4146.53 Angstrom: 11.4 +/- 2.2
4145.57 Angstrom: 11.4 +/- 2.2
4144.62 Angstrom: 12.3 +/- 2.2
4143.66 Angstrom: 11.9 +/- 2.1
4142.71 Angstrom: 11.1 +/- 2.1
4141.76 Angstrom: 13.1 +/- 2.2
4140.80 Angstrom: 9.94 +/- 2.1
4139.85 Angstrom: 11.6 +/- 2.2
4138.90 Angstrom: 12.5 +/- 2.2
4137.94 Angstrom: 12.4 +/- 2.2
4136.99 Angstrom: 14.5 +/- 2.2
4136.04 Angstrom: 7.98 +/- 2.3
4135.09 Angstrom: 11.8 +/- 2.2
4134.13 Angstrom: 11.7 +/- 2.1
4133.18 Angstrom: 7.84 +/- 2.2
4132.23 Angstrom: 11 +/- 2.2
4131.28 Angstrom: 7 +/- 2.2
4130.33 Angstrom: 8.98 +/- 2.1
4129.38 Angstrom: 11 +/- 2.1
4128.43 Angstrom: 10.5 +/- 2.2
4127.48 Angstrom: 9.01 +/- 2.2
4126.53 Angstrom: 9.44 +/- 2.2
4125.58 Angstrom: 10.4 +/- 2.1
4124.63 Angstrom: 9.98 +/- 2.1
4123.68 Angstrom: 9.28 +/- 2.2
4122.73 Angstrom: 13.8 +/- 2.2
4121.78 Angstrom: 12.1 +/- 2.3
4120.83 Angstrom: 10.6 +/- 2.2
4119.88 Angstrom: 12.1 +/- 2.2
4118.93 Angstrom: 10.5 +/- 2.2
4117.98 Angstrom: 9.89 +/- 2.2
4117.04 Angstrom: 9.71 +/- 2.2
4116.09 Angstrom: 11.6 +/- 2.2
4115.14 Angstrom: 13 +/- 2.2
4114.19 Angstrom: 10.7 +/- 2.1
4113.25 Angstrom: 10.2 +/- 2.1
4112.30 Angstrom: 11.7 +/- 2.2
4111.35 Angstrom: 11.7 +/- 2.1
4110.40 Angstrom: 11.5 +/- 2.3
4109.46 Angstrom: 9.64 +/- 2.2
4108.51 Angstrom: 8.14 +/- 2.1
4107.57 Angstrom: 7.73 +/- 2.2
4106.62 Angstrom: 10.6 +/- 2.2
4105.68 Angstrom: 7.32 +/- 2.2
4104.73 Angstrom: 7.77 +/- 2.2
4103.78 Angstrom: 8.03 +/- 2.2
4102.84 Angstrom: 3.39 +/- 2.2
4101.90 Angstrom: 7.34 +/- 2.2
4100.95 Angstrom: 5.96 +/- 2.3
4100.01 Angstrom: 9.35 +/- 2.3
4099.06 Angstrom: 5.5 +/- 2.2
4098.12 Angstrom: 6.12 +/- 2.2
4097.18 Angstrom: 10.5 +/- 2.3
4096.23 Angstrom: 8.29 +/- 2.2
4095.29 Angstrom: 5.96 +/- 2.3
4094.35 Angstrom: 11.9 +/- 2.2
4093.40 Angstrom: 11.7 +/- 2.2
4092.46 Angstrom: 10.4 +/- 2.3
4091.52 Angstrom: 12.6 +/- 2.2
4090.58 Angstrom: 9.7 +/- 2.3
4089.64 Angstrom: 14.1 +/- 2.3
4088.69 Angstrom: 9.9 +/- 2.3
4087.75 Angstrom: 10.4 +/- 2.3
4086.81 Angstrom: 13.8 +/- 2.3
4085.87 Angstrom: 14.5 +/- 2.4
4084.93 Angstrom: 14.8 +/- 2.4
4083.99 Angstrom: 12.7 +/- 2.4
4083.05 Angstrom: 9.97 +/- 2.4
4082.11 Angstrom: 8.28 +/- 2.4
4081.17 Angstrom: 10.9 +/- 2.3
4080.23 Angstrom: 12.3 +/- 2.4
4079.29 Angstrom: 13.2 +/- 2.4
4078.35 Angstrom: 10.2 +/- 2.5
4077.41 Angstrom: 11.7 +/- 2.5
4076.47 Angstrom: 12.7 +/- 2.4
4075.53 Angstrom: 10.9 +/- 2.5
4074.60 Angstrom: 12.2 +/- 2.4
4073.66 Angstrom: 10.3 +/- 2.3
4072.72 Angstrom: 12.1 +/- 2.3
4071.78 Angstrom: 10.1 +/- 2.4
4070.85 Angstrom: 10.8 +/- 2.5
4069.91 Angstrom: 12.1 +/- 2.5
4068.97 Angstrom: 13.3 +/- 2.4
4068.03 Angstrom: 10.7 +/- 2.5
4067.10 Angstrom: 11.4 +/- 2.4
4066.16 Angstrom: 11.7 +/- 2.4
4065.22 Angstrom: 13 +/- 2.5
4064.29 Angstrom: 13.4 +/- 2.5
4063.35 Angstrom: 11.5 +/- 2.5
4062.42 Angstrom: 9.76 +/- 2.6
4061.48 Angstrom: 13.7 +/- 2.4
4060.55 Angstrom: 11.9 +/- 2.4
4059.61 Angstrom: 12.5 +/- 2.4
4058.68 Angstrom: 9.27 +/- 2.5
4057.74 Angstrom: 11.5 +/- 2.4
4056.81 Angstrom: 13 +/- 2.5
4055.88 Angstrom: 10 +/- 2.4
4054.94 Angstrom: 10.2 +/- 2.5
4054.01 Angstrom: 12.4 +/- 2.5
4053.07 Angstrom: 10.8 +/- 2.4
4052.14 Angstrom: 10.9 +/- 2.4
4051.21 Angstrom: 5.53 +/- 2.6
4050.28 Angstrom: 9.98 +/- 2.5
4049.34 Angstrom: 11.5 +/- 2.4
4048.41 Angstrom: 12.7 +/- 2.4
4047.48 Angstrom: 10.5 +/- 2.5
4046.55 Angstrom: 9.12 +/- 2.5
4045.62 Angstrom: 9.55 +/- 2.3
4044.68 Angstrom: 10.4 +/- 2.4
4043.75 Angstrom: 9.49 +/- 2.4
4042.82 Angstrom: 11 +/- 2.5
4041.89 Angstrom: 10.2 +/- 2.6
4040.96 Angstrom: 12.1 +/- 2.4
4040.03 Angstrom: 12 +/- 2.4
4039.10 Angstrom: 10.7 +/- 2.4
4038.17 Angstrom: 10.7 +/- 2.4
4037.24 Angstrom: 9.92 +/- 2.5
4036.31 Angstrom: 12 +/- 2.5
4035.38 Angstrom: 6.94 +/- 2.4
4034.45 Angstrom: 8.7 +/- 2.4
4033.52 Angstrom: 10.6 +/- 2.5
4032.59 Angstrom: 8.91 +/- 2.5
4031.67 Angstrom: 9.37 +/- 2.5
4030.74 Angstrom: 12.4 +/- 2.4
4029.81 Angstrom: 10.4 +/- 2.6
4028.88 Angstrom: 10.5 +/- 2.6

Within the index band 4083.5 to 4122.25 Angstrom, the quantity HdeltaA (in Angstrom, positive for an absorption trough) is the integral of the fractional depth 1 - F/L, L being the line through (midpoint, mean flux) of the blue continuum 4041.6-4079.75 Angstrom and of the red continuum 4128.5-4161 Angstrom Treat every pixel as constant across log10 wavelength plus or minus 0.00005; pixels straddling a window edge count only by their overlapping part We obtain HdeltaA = 3.7 Angstrom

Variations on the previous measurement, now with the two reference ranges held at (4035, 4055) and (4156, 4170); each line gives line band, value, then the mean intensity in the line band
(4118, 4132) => 0.9 Angstrom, 10.3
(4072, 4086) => -1.3 Angstrom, 11.7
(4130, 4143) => 0.4 Angstrom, 10.8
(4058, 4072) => -1.5 Angstrom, 11.7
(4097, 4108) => 3.5 Angstrom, 7.39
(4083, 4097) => -0.8 Angstrom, 11.4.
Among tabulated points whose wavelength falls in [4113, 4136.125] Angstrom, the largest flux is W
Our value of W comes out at 13.8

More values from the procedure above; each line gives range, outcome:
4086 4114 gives 14.1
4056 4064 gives 13.7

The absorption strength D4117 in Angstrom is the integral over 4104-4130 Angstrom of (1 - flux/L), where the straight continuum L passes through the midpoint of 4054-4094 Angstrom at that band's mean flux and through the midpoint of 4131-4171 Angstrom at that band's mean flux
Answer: 2.4 Angstrom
